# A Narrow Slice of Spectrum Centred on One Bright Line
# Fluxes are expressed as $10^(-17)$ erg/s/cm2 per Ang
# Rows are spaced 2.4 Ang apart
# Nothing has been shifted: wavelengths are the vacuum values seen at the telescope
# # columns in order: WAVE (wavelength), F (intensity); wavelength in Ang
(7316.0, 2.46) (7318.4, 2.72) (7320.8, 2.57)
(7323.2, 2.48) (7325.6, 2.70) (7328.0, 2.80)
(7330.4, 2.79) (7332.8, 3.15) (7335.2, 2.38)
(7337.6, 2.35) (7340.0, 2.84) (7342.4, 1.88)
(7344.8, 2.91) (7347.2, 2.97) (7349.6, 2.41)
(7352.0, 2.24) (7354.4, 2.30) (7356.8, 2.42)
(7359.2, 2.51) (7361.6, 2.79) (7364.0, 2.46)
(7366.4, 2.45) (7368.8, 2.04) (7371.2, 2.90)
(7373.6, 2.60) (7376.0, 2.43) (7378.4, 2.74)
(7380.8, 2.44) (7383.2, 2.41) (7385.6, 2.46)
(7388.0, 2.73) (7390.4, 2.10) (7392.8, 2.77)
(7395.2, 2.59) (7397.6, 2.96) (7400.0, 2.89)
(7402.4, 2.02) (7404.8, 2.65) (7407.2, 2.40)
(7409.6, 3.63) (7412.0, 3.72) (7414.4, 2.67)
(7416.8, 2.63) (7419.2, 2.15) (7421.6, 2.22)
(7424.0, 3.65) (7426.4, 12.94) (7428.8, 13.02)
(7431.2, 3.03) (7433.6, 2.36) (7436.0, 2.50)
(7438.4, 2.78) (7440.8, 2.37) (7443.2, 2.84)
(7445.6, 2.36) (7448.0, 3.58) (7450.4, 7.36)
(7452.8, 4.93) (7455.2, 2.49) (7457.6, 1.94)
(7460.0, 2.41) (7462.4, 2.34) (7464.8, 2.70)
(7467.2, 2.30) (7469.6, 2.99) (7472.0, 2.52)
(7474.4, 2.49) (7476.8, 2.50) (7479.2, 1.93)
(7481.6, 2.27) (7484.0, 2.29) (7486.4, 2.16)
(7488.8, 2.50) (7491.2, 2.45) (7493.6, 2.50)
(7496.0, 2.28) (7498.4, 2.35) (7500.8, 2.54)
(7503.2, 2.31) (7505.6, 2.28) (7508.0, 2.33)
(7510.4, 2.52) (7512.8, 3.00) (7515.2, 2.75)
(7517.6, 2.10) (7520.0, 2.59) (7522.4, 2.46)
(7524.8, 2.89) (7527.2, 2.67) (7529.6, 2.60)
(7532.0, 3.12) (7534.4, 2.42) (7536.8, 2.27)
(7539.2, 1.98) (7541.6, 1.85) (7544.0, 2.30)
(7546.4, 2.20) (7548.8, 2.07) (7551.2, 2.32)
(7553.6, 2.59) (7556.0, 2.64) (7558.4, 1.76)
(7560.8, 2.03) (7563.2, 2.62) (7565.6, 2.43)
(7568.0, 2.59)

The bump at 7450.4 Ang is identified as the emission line [N II]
